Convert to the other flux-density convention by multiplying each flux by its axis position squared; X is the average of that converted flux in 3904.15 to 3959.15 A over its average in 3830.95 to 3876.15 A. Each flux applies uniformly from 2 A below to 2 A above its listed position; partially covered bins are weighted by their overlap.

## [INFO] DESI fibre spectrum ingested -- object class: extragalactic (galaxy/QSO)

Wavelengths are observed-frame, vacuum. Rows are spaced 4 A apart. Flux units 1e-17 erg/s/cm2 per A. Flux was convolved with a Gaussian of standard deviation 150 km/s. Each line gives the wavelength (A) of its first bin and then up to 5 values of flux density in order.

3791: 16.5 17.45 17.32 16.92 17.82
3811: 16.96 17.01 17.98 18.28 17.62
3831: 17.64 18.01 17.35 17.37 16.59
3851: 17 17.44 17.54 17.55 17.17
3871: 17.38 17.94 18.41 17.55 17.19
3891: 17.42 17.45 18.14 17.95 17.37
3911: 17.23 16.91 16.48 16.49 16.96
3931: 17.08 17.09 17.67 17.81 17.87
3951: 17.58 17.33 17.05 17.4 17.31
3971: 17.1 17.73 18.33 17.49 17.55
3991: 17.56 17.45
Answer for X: 1.0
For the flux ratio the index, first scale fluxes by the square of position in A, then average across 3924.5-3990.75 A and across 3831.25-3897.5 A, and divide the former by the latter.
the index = 1.05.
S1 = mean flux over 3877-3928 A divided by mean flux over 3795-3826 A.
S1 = 0.99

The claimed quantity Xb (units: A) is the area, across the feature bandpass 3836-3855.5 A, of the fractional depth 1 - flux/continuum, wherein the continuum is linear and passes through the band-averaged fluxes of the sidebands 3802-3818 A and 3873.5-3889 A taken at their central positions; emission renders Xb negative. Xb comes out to 0.4 A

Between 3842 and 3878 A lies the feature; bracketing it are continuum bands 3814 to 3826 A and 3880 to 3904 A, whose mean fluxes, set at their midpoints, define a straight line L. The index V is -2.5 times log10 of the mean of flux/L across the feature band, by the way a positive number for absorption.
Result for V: 0.02 mag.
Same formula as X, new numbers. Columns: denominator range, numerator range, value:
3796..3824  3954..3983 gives 1.09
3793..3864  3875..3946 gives 1.04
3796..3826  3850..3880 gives 1.03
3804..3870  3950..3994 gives 1.07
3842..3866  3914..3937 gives 1.01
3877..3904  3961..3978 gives 1.02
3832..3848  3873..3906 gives 1.05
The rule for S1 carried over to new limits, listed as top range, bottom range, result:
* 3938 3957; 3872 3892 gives 1.00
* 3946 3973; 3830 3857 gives 1.00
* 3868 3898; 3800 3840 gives 1.00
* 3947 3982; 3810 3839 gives 0.99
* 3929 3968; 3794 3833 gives 1.00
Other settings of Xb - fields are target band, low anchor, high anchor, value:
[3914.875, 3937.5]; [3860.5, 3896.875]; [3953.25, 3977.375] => 0.8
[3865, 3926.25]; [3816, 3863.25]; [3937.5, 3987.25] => 0.5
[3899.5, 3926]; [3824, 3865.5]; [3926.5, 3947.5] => 0.4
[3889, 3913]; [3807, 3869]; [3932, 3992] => -0.2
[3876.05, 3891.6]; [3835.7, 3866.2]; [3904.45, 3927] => -0.5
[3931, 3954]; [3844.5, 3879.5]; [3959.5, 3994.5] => -0.1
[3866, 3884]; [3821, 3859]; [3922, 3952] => -0.3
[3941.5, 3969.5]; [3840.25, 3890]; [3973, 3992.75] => 0.3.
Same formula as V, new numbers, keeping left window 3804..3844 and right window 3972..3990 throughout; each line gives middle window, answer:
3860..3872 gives 0.02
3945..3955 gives 0.00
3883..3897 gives 0.02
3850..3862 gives 0.02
